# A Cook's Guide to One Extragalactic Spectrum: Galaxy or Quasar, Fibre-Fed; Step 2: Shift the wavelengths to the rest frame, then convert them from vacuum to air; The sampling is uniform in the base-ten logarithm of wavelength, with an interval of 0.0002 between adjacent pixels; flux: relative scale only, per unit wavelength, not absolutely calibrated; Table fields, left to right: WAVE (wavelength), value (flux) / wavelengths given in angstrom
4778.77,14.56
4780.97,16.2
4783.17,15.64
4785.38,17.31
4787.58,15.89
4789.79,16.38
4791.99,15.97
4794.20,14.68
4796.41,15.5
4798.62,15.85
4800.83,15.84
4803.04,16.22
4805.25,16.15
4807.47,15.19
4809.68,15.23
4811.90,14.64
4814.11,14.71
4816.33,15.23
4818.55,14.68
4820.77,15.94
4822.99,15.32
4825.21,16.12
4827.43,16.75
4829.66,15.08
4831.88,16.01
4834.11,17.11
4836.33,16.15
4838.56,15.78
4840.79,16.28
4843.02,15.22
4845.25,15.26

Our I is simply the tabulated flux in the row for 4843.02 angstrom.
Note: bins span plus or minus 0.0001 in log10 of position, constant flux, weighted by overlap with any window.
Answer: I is 15.22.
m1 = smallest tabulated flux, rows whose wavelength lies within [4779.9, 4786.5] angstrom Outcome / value 15.64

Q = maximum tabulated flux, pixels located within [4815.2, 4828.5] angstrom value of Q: 16.75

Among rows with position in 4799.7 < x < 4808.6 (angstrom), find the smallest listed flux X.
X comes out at 15.19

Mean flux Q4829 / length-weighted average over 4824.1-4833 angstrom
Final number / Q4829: 16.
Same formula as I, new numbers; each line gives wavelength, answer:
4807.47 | 15.19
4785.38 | 17.31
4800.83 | 15.84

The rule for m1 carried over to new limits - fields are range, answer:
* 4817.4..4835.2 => 14.68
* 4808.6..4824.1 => 14.64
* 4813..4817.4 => 14.71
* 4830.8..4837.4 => 16.01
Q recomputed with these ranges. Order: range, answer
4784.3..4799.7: 17.31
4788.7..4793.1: 16.38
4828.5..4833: 16.01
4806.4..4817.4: 15.23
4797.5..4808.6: 16.22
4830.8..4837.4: 17.11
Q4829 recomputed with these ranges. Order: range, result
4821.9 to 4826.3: 15.7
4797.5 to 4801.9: 15.8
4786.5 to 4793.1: 16.1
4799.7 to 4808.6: 15.9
